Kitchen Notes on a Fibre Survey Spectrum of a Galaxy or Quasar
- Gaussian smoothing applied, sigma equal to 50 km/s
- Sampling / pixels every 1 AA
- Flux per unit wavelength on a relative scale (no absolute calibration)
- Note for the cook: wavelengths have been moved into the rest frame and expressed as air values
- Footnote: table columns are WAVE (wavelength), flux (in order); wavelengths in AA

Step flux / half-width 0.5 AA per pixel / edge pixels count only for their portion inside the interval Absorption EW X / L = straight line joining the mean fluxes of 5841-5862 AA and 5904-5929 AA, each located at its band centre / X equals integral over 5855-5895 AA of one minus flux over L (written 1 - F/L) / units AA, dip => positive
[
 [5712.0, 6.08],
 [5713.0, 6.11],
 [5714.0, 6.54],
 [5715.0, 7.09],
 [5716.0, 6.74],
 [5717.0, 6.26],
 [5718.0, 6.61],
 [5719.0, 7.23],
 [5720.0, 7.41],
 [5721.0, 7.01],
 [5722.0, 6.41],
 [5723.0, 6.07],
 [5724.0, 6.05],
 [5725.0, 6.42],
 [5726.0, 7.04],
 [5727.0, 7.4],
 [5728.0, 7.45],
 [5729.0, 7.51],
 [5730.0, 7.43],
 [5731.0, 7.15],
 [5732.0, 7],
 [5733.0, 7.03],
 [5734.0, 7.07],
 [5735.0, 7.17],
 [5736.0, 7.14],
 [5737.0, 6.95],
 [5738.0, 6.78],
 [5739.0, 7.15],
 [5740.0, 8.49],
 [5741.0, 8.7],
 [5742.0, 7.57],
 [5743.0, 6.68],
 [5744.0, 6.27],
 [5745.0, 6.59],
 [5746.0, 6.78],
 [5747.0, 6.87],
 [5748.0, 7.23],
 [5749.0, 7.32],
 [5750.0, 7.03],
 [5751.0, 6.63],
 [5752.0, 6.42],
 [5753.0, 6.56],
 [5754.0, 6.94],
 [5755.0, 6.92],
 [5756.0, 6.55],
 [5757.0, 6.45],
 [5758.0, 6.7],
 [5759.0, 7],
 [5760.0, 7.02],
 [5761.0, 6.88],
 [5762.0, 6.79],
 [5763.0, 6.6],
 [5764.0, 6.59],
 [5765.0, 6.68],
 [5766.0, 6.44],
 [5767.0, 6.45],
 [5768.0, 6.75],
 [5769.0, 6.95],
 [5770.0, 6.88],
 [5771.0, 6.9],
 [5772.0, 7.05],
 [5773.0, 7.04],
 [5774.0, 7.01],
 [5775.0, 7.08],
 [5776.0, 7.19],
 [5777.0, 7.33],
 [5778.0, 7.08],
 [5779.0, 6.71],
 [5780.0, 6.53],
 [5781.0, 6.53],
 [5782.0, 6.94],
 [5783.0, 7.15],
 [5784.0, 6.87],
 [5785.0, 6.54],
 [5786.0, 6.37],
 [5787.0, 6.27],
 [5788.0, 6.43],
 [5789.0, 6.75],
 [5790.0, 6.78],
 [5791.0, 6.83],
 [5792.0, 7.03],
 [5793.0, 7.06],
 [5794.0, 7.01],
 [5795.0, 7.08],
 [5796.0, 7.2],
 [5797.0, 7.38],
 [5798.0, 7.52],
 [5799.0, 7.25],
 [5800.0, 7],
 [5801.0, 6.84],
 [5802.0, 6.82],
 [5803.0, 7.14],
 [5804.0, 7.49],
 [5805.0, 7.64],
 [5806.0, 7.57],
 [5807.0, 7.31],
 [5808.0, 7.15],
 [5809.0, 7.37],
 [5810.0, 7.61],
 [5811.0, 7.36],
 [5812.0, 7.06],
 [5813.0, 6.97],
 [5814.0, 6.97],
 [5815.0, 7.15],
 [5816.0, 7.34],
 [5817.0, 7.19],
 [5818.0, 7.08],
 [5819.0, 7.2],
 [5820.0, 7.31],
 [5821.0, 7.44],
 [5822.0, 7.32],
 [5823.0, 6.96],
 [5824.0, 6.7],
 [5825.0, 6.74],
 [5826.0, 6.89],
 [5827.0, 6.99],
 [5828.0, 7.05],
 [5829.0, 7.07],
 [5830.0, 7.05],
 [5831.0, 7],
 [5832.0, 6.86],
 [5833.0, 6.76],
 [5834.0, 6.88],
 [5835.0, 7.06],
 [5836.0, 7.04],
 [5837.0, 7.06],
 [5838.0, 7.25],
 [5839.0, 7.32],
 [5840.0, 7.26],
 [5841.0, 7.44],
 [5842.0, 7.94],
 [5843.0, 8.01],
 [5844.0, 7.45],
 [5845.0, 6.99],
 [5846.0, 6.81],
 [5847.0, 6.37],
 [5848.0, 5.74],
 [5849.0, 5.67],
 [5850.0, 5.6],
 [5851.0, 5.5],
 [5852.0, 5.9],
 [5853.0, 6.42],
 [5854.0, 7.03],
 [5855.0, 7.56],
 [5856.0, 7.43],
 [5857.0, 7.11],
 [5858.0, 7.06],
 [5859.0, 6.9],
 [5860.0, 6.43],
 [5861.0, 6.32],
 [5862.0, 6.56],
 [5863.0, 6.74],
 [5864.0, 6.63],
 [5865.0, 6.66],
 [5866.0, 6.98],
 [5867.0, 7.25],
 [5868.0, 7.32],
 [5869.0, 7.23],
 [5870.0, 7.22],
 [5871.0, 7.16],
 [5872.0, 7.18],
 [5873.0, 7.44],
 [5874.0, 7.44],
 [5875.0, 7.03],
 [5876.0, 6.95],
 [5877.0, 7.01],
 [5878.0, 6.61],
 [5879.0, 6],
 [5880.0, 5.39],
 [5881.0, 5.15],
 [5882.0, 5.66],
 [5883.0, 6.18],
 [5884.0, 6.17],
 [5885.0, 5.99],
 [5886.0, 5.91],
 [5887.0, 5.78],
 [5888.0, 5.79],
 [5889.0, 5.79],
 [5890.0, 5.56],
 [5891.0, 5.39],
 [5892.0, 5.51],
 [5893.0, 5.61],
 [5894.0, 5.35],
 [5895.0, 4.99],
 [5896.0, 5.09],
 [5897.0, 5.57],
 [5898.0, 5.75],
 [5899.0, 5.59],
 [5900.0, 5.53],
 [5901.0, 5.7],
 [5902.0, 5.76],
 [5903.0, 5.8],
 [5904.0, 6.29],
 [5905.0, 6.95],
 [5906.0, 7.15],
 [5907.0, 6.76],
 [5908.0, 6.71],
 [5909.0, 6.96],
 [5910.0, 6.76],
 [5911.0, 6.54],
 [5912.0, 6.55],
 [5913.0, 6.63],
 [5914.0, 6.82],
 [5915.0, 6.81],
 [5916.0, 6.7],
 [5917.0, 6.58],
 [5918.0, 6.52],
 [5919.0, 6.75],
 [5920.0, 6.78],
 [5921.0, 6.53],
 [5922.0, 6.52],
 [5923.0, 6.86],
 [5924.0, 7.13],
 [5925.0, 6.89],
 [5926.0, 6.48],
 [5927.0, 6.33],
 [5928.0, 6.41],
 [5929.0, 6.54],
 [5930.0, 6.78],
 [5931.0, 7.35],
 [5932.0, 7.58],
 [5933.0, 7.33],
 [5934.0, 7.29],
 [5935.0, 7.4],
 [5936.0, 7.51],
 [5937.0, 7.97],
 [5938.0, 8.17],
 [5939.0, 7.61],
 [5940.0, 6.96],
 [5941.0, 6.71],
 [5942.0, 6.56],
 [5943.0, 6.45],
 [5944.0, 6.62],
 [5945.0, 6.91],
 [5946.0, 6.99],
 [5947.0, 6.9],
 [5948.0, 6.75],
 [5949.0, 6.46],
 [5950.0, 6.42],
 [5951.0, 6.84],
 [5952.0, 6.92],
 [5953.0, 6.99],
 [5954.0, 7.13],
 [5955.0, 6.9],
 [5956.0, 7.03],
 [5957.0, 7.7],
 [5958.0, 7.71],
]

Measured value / 1.6 AA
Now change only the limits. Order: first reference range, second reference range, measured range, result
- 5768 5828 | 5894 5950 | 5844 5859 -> 0.7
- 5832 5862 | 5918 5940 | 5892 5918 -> 3.0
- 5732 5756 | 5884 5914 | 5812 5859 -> -3.8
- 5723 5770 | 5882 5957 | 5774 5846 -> -3.1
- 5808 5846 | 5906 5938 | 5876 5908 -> 5.0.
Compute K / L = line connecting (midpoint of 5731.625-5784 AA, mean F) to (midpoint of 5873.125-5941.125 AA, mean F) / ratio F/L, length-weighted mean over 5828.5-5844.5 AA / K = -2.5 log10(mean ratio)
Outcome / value -0.08 mag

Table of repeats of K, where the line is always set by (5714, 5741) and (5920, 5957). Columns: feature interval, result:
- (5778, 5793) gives 0.045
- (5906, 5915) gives 0.035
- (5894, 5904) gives 0.246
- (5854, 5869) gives 0.007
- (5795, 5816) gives -0.036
